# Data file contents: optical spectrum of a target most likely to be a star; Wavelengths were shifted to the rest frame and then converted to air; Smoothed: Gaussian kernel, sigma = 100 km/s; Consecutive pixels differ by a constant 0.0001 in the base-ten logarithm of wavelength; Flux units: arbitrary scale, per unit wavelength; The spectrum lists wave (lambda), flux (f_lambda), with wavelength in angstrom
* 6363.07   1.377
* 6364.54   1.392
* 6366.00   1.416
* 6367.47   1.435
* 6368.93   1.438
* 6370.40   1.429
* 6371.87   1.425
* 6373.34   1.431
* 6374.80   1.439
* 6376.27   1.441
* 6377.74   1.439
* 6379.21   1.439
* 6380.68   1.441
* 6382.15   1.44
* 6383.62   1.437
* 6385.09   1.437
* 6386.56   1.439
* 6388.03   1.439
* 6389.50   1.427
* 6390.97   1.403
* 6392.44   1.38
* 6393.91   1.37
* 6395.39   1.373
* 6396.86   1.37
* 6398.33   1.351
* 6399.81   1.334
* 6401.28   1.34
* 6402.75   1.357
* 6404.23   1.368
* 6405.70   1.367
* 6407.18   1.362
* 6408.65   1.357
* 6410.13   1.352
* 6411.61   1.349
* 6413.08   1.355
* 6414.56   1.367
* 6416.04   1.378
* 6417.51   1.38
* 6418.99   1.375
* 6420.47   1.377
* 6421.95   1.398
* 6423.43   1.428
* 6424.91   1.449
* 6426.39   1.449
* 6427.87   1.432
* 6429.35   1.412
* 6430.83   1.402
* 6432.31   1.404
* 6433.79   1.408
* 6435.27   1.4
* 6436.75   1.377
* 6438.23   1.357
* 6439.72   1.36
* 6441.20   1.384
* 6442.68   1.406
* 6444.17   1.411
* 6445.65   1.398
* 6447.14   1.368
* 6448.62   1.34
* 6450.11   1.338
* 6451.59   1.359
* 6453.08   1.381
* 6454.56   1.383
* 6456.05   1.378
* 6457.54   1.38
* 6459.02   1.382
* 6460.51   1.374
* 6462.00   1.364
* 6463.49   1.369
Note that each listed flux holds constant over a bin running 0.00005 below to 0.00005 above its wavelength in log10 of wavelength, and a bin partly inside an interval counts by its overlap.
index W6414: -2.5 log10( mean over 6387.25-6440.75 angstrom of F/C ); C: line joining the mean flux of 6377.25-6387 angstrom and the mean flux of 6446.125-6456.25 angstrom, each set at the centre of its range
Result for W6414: 0.02 mag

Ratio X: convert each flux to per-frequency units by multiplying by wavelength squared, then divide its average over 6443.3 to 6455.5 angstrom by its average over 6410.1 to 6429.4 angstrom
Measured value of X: 1.0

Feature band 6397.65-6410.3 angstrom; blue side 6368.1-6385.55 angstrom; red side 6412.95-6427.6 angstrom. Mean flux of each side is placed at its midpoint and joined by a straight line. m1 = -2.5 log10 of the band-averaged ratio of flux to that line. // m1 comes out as 0.046 mag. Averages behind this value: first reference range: 1.44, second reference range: 1.4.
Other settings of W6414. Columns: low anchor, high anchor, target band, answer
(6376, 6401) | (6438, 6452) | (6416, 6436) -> -0.02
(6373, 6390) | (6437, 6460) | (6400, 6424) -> 0.03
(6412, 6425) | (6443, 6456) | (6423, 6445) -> -0.02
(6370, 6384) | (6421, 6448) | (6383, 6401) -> 0.02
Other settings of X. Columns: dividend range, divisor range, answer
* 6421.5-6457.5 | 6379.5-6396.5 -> 1.00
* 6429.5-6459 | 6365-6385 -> 0.98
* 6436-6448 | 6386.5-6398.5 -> 1.01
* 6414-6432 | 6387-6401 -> 1.02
